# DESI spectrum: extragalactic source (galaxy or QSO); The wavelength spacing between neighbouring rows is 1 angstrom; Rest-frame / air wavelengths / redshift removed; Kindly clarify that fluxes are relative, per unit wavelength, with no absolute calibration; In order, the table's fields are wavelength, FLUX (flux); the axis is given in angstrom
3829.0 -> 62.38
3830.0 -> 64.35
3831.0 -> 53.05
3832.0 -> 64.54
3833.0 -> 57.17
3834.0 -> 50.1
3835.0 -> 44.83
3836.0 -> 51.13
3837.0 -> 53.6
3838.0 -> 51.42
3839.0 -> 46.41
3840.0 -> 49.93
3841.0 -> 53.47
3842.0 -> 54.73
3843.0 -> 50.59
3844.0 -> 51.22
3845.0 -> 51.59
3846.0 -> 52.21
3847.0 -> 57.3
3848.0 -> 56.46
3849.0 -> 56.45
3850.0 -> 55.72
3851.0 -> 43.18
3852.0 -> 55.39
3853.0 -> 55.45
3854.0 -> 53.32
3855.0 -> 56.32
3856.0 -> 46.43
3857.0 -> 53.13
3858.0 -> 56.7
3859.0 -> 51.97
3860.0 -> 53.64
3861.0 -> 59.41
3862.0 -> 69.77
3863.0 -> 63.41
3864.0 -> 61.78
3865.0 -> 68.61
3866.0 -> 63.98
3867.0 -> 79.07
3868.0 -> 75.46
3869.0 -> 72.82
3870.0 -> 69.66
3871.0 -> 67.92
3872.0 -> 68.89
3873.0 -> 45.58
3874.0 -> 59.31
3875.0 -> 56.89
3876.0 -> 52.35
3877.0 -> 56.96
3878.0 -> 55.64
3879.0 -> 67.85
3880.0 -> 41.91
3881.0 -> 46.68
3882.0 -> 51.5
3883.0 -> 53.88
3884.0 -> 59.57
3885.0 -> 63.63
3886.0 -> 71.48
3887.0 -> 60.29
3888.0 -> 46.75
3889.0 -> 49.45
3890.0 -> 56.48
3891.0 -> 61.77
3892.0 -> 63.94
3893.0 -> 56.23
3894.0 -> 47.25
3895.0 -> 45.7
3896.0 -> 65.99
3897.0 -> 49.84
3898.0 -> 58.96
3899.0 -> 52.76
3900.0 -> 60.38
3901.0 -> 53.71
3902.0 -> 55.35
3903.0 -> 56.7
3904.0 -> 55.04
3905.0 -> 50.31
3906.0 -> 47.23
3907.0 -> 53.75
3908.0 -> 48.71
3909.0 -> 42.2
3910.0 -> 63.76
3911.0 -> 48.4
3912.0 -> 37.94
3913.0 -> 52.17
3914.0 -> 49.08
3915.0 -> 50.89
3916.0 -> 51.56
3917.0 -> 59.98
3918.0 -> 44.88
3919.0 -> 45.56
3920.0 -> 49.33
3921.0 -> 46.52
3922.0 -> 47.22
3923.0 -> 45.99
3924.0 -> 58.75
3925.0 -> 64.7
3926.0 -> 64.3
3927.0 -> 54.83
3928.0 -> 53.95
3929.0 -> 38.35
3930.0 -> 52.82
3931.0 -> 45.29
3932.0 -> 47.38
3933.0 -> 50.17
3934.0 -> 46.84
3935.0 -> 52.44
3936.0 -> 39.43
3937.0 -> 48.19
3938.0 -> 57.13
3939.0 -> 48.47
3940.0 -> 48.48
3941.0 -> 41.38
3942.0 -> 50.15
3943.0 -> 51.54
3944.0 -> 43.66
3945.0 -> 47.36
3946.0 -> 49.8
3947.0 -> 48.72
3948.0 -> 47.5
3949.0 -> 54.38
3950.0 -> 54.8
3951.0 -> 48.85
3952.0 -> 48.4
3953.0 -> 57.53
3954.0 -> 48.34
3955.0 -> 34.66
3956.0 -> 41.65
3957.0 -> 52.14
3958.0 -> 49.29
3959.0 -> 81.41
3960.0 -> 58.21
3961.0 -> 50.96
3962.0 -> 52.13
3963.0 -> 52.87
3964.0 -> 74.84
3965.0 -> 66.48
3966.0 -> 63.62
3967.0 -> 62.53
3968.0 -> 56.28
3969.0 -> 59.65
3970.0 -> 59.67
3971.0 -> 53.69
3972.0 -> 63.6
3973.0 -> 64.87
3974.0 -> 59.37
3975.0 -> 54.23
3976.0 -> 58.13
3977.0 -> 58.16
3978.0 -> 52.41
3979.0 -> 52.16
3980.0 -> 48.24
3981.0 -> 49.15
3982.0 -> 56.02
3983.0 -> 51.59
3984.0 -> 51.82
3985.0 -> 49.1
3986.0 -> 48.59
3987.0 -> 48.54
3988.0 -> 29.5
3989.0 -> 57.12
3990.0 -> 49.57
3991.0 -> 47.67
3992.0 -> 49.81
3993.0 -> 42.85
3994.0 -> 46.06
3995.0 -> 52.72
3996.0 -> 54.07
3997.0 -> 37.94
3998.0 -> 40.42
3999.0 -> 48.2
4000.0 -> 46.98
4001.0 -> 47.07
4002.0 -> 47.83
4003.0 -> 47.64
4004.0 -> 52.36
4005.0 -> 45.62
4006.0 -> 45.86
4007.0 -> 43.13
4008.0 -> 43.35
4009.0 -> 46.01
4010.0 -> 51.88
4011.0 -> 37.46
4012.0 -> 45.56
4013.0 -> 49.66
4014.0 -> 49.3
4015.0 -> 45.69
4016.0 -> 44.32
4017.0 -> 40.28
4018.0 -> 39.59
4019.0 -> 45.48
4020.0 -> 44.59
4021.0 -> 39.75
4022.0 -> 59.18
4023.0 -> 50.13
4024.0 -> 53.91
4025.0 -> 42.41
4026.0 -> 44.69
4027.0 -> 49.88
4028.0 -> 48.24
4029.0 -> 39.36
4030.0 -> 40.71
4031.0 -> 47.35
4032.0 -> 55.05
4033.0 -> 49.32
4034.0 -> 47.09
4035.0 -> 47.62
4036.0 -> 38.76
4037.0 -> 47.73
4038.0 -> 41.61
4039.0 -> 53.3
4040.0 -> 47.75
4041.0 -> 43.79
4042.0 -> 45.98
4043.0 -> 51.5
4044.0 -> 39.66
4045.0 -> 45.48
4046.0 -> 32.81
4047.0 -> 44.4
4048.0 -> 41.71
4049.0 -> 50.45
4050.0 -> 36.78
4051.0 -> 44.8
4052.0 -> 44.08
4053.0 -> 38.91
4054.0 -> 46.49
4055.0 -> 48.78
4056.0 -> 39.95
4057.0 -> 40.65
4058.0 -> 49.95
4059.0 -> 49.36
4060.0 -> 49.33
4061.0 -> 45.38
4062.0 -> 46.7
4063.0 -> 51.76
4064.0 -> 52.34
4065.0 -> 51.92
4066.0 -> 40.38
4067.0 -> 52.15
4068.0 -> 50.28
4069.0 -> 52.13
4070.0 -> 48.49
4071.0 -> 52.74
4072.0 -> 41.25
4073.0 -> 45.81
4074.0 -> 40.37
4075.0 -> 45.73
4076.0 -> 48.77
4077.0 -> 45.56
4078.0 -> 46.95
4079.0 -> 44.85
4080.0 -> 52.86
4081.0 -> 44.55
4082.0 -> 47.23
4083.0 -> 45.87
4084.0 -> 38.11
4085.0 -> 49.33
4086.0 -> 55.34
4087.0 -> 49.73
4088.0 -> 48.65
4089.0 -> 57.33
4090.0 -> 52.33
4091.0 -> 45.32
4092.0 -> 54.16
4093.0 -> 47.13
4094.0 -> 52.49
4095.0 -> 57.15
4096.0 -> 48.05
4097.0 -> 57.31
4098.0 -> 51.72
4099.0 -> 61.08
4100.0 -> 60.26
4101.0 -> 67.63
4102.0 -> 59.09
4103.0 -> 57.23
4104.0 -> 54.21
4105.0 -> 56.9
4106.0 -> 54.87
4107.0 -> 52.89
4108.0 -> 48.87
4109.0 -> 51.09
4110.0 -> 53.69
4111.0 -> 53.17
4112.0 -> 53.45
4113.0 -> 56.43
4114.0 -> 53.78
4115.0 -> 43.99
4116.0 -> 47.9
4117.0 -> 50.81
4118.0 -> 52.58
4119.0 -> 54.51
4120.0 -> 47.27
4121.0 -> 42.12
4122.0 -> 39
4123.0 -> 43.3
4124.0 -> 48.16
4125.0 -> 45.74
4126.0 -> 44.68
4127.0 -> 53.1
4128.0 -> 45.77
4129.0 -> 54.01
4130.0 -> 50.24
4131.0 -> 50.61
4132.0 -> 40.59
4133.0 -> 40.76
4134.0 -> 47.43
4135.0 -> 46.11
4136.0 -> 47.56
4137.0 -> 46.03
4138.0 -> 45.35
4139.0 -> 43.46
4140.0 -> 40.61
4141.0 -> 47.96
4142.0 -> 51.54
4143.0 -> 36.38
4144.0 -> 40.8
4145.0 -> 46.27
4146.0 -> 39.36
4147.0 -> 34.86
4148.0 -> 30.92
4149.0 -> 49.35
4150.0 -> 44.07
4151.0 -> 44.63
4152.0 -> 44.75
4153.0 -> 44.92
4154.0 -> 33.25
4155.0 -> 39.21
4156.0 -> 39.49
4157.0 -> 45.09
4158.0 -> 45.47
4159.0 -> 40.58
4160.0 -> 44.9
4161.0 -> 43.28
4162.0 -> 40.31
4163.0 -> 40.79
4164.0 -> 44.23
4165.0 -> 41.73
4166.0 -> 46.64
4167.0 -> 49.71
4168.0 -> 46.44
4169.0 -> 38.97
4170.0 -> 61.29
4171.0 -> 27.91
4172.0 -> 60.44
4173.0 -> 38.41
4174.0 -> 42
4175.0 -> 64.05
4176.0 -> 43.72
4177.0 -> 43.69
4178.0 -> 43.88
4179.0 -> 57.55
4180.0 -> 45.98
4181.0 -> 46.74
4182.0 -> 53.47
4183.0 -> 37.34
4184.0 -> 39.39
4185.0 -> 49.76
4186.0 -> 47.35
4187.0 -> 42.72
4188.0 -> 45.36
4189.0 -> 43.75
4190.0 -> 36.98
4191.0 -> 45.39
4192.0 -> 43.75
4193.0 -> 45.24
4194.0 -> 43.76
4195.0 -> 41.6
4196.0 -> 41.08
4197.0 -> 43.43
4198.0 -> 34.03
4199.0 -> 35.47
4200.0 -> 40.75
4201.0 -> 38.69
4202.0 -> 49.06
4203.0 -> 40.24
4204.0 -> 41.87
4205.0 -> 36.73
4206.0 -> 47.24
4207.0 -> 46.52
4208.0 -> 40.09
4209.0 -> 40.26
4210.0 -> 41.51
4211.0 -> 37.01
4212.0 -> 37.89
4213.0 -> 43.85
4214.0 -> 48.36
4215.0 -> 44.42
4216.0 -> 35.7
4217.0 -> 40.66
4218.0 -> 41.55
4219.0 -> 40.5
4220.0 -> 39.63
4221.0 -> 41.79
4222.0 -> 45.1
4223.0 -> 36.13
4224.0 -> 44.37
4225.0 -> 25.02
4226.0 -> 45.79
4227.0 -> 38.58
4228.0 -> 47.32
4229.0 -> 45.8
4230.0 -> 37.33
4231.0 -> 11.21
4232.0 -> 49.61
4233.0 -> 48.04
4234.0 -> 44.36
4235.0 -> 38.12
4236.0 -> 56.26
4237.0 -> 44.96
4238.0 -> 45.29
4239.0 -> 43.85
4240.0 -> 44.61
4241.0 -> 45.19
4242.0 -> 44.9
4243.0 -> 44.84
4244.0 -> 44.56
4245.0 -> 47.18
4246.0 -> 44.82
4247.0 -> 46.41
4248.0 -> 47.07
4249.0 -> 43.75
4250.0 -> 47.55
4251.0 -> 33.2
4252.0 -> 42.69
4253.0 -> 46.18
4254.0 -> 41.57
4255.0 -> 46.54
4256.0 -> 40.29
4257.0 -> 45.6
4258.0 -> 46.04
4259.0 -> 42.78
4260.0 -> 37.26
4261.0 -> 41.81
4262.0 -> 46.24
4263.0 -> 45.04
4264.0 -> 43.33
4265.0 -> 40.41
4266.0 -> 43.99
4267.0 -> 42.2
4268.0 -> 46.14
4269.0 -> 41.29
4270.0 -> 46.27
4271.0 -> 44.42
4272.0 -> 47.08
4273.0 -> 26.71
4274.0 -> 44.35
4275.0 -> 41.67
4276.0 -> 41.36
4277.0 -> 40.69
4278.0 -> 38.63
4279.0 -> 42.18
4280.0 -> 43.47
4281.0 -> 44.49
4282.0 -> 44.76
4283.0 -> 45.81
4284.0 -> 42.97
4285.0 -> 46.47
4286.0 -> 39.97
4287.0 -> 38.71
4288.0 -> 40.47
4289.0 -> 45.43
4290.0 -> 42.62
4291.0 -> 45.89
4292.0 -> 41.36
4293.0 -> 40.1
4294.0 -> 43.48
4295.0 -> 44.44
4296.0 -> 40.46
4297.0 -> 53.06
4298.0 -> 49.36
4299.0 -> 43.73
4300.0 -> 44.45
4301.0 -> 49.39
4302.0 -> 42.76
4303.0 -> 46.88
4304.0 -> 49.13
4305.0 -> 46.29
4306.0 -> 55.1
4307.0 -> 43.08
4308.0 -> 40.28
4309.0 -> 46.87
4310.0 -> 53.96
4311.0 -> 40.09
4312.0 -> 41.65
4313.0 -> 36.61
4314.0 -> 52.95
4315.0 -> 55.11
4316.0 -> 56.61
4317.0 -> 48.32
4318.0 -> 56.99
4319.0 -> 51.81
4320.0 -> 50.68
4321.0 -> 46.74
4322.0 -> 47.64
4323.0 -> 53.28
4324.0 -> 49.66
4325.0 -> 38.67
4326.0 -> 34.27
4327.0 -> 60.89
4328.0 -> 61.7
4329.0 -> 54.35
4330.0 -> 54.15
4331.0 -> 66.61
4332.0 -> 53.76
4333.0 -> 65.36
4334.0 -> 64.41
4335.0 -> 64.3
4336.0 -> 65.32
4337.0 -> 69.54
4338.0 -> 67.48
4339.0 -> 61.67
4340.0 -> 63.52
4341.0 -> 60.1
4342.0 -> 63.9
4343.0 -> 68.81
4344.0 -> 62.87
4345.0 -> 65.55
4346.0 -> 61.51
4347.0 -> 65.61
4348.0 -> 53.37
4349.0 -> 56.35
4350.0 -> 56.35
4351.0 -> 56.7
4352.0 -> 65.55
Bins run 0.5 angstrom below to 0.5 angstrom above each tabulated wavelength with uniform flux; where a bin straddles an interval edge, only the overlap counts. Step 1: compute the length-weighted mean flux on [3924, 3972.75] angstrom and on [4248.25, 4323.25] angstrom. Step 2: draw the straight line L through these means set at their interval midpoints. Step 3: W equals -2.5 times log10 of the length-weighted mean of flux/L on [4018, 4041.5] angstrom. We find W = 0.10 mag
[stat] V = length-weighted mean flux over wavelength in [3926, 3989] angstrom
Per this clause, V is 52.4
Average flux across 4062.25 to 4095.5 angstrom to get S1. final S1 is 48.7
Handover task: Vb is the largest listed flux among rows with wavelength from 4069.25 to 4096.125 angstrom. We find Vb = 57.33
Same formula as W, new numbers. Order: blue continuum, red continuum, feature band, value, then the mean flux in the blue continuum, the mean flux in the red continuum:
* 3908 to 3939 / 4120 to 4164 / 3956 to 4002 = -0.100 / 50.3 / 43.8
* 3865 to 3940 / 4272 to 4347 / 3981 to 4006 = 0.122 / 54.6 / 49.9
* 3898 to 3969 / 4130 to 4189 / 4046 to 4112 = -0.052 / 52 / 44.4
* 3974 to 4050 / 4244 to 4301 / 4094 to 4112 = -0.207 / 47.1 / 43.4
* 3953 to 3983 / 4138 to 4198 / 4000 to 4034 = 0.148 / 56.3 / 43.9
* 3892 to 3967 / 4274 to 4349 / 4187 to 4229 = 0.223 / 52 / 50.5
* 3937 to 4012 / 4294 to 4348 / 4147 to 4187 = 0.177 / 51.2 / 53.3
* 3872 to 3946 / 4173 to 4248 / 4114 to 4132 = -0.049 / 52.4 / 43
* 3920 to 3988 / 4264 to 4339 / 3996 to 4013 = 0.136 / 52.6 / 47.8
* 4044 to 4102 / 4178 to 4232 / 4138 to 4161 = 0.057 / 48.3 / 41.8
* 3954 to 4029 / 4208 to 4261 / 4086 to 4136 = -0.103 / 50.4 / 42.3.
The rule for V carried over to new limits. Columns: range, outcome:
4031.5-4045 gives 46.8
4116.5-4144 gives 46.4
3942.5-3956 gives 48.6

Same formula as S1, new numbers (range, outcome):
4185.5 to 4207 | 42.2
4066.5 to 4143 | 49.6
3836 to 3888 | 57.3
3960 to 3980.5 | 58.2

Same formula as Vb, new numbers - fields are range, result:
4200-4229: 49.06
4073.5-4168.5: 67.63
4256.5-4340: 69.54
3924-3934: 64.7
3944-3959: 81.41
